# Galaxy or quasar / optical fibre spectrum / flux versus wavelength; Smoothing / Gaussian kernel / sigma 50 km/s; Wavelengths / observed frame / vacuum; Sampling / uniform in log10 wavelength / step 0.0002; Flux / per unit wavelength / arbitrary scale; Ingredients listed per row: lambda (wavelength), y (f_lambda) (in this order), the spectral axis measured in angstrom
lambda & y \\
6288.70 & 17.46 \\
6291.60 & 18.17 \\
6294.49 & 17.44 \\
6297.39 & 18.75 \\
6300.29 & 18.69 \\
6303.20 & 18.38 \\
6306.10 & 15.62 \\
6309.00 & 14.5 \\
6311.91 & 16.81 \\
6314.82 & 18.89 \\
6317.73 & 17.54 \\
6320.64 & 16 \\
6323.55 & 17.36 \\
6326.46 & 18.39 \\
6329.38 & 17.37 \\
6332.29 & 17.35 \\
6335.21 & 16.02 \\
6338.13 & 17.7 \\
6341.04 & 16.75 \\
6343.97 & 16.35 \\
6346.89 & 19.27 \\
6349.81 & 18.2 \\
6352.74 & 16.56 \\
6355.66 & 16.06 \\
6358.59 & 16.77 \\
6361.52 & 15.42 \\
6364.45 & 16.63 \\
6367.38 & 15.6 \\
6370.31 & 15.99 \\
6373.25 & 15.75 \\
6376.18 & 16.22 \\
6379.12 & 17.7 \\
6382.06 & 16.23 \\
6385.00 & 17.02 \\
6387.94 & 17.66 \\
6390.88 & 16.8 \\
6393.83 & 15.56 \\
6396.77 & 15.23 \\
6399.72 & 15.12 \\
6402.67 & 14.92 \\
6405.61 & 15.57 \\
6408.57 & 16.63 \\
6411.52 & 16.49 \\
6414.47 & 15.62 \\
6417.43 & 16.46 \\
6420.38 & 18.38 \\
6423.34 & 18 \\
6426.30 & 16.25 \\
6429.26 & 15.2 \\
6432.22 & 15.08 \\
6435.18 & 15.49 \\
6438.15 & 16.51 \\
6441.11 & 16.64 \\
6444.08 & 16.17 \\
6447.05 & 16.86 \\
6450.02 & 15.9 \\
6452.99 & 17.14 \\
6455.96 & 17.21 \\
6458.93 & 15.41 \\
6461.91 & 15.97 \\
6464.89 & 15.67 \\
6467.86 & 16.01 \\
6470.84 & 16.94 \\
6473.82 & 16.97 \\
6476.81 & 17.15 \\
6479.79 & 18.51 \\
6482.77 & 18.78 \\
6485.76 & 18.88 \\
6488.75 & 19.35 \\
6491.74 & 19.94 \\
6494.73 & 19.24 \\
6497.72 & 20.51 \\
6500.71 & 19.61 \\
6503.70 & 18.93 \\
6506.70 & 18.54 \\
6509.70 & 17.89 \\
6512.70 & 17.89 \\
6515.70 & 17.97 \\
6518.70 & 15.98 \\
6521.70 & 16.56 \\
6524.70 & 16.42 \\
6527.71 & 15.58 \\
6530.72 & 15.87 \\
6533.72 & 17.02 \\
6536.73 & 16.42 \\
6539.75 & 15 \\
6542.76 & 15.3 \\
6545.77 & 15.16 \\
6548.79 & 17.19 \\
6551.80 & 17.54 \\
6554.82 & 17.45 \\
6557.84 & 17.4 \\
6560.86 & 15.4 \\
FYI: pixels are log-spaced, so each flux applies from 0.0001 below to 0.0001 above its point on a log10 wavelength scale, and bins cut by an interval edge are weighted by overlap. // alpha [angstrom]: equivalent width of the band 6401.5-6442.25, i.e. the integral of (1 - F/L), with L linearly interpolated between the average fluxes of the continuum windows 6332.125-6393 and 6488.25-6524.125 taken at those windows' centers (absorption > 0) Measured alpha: 2.8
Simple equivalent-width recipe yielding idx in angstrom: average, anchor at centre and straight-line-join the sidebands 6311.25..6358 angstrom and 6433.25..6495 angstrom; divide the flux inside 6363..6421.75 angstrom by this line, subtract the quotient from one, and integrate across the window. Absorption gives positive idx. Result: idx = 3.2 angstrom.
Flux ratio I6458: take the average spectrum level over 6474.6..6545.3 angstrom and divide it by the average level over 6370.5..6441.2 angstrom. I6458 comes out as 1.1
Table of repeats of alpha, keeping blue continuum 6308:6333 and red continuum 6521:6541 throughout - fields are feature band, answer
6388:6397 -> 0.3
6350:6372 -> 0.9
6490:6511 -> -3.8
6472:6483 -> -0.9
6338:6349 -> -0.3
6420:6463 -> 0.5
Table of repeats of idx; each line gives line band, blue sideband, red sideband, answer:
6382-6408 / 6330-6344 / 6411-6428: 1.3 angstrom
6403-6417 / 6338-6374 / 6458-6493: 0.8 angstrom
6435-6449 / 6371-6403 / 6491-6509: 1.1 angstrom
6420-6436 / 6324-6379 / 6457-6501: 1.1 angstrom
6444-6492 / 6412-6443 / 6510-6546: -2.4 angstrom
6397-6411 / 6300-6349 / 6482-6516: 1.9 angstrom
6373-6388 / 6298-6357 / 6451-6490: 0.4 angstrom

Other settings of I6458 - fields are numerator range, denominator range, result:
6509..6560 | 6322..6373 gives 0.98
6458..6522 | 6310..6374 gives 1.06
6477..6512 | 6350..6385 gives 1.16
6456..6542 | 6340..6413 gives 1.06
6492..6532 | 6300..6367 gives 1.05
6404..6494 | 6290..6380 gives 0.99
